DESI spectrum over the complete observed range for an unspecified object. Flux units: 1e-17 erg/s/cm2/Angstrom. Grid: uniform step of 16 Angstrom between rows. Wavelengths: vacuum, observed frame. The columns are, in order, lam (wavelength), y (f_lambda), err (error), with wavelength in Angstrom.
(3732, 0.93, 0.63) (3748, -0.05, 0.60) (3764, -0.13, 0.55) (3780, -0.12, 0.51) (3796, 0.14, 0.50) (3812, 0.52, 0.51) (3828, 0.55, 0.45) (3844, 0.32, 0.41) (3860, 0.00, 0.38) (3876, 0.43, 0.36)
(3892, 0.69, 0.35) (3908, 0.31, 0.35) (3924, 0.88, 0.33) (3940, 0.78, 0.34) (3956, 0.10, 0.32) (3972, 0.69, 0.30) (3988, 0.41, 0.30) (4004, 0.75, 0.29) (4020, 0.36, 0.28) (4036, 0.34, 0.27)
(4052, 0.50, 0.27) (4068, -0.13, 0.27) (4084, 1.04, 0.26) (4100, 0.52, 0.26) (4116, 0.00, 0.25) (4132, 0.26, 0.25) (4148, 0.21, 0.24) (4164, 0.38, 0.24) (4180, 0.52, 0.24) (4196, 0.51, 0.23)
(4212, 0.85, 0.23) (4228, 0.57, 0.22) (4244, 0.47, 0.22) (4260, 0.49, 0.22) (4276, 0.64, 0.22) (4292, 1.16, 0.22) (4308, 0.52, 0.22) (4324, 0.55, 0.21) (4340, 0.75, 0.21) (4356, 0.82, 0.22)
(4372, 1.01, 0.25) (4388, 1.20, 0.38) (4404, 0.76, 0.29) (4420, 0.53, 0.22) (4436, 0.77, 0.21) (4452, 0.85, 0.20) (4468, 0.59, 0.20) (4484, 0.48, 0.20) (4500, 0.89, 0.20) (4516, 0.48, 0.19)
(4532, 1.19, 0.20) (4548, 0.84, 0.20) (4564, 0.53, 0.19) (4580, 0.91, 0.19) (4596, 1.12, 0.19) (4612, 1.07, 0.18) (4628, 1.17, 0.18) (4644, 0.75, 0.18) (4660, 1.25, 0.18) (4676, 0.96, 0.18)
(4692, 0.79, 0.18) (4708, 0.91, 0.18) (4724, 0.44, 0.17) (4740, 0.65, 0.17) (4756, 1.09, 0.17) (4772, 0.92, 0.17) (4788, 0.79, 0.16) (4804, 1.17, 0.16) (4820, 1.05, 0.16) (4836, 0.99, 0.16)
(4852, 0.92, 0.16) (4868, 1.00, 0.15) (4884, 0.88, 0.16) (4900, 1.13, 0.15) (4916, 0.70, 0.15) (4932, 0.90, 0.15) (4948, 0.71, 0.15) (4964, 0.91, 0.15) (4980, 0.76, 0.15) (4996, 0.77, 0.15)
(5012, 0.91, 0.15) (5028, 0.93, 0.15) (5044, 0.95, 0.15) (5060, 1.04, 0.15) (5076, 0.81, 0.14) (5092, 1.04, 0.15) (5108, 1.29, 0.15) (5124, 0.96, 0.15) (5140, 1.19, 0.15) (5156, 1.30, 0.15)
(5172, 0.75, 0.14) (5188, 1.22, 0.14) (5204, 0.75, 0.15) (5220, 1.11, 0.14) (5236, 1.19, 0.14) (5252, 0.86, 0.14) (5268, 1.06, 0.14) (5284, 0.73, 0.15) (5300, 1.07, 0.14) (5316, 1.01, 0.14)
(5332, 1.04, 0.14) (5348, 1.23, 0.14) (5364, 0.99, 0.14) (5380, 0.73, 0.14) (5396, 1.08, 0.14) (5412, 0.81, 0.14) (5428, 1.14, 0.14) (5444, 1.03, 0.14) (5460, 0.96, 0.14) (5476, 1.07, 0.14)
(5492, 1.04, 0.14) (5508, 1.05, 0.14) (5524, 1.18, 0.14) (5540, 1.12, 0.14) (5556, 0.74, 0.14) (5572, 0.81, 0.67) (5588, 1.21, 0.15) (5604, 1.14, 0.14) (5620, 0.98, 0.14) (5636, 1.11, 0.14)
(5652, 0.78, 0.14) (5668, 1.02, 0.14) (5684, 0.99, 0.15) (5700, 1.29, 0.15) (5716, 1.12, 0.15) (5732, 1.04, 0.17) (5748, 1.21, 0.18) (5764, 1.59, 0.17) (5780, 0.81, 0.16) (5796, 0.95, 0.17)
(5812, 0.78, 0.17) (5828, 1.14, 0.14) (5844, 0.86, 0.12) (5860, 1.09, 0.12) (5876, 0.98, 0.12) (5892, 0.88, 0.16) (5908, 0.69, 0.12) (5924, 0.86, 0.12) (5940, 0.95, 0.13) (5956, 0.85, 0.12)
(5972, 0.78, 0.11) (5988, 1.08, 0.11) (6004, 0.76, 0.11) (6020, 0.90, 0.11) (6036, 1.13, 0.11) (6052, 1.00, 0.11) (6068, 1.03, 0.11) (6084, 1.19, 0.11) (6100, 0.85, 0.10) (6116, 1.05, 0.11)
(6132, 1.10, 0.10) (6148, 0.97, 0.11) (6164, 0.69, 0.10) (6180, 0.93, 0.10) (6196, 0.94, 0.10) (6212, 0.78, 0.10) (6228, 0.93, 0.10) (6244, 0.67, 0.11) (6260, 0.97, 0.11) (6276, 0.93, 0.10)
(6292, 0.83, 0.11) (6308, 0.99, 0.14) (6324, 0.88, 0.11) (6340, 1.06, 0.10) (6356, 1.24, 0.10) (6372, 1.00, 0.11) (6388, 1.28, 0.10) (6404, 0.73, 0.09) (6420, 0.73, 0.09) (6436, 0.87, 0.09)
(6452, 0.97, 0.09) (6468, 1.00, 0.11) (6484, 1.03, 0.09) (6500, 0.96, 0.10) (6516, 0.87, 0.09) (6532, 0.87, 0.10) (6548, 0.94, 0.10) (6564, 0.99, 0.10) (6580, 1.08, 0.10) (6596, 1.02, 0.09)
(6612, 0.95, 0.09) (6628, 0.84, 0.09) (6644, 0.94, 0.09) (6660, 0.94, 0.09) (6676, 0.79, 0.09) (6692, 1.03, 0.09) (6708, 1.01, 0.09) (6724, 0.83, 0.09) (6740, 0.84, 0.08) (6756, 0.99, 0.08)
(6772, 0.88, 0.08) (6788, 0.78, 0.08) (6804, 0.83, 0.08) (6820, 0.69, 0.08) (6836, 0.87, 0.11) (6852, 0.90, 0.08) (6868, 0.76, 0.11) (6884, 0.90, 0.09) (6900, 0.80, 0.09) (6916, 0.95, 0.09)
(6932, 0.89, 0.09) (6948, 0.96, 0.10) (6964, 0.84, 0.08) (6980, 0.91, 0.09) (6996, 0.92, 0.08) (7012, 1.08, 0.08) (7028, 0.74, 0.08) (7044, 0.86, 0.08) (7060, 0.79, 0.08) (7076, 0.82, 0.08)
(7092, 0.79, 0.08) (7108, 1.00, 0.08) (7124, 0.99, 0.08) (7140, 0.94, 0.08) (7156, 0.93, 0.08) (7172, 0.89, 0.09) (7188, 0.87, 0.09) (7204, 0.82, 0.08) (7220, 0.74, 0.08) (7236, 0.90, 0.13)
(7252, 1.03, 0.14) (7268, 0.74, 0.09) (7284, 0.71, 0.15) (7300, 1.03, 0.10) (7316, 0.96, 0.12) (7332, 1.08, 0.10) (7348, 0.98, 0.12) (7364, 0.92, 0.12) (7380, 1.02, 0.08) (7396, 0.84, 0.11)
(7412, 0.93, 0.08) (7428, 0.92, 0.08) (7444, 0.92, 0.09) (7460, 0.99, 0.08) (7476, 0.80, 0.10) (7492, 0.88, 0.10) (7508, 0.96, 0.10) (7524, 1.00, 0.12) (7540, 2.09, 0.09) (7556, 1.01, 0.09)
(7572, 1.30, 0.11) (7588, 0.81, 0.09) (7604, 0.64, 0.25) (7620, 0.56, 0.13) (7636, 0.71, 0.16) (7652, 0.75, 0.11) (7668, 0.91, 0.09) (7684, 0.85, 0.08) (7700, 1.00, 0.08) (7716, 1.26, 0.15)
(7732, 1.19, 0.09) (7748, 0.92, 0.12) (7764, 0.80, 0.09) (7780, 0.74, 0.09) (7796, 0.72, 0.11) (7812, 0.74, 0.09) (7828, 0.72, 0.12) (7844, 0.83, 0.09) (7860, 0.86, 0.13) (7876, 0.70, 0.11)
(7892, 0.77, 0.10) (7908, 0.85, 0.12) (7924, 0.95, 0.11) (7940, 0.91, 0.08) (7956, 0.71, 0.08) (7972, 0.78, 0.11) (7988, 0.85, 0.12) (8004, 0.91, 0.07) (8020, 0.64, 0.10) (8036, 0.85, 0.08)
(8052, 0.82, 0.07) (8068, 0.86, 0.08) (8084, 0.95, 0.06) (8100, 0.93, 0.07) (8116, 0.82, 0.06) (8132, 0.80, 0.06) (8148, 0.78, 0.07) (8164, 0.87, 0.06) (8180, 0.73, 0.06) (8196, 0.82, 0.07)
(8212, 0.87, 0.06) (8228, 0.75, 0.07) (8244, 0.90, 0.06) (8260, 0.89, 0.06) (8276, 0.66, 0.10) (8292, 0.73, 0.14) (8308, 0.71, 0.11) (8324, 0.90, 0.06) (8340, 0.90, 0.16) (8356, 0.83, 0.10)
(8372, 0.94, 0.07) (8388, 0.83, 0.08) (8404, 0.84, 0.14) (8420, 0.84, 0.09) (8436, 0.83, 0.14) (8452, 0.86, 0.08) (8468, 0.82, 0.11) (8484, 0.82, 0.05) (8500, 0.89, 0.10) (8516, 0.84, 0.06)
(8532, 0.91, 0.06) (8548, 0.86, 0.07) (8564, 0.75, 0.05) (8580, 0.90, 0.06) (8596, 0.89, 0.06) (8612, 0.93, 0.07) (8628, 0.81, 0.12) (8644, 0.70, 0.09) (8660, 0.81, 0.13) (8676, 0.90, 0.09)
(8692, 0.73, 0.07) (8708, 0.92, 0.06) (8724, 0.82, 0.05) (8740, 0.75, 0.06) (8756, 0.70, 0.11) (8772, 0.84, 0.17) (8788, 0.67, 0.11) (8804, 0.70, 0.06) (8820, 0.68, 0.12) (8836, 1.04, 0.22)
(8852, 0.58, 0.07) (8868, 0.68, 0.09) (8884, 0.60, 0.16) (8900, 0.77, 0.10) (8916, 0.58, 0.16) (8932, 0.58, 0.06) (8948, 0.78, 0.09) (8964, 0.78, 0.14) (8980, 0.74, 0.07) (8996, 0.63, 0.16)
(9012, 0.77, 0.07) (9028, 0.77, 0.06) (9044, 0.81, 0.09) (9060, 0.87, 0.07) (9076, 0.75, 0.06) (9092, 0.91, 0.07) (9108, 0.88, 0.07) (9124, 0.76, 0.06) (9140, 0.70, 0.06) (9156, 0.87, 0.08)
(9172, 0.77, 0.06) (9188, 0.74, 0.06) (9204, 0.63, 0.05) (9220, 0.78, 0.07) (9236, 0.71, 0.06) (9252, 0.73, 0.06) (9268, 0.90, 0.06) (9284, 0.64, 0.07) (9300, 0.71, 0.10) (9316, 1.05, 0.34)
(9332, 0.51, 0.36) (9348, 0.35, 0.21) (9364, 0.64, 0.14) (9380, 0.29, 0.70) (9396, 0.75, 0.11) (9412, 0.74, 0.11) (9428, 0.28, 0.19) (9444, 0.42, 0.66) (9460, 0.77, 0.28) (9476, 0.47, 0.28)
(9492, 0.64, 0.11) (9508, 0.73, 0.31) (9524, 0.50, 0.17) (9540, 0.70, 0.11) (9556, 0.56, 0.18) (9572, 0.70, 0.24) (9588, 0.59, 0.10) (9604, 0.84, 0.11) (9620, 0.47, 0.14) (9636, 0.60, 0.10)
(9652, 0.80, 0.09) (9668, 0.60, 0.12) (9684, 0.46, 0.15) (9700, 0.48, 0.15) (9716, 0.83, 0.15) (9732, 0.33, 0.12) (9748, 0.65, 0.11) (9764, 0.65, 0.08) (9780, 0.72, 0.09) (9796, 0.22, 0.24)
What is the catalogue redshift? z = 0.15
